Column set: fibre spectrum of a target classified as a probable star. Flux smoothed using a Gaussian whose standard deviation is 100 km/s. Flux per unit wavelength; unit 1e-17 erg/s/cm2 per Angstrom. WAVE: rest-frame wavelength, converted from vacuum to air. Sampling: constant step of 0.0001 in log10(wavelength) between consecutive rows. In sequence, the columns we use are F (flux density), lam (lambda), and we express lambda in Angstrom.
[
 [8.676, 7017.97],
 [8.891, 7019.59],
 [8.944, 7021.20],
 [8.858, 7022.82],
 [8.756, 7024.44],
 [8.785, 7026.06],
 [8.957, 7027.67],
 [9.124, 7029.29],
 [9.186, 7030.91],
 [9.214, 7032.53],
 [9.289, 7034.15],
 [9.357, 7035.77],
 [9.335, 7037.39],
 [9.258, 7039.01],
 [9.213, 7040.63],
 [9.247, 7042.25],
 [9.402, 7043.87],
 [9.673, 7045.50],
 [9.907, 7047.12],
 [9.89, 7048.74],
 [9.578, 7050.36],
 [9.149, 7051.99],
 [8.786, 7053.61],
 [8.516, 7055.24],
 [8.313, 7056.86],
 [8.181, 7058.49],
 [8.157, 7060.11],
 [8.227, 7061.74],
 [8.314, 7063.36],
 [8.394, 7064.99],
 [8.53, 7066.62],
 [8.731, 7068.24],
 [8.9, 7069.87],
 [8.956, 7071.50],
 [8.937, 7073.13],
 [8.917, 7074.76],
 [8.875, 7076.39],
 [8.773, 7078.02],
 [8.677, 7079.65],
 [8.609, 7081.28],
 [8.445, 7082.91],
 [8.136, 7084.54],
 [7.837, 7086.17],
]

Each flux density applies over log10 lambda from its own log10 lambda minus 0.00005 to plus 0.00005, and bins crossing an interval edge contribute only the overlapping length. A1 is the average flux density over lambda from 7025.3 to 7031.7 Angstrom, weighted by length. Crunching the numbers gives 9.02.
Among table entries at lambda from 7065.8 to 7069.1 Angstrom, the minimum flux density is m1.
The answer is 8.53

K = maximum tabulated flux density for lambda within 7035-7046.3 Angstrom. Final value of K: 9.673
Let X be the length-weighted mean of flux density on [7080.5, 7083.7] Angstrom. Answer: 8.53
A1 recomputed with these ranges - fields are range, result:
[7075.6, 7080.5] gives 8.77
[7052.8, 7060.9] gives 8.39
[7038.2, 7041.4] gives 9.24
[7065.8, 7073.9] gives 8.81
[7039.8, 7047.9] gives 9.48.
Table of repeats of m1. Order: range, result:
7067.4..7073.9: 8.731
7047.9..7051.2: 9.578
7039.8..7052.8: 9.149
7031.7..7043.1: 9.213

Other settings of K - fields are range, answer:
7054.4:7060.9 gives 8.516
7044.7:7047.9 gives 9.907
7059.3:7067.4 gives 8.53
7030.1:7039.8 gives 9.357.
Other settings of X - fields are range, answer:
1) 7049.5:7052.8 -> 9.37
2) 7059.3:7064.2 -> 8.24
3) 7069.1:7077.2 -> 8.91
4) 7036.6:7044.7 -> 9.29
